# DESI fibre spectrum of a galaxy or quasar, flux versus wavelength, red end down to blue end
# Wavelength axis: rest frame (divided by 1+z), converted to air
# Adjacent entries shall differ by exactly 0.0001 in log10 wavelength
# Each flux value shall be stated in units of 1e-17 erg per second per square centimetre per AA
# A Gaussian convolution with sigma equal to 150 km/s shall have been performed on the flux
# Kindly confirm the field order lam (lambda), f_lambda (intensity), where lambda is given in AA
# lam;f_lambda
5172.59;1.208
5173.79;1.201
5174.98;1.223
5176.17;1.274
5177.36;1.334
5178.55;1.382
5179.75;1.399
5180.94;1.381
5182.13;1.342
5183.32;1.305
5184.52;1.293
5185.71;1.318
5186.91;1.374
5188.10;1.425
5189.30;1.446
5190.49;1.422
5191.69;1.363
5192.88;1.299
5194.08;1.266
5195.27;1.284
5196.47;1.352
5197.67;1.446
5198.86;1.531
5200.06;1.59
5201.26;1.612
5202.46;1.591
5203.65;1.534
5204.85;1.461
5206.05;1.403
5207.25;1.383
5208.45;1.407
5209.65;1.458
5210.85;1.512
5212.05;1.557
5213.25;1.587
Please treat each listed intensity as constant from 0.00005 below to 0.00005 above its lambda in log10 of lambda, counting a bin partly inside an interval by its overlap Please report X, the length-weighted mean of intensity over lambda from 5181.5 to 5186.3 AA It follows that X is 1.32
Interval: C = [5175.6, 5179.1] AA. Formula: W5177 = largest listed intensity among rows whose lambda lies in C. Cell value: 1.382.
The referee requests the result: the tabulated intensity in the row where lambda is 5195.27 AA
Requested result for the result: 1.284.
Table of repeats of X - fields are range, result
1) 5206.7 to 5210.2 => 1.42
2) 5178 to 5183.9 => 1.36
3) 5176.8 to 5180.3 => 1.37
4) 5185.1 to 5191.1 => 1.4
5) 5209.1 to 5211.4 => 1.48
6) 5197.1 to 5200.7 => 1.52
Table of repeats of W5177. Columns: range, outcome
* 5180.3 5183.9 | 1.381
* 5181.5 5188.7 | 1.425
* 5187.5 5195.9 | 1.446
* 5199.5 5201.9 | 1.612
